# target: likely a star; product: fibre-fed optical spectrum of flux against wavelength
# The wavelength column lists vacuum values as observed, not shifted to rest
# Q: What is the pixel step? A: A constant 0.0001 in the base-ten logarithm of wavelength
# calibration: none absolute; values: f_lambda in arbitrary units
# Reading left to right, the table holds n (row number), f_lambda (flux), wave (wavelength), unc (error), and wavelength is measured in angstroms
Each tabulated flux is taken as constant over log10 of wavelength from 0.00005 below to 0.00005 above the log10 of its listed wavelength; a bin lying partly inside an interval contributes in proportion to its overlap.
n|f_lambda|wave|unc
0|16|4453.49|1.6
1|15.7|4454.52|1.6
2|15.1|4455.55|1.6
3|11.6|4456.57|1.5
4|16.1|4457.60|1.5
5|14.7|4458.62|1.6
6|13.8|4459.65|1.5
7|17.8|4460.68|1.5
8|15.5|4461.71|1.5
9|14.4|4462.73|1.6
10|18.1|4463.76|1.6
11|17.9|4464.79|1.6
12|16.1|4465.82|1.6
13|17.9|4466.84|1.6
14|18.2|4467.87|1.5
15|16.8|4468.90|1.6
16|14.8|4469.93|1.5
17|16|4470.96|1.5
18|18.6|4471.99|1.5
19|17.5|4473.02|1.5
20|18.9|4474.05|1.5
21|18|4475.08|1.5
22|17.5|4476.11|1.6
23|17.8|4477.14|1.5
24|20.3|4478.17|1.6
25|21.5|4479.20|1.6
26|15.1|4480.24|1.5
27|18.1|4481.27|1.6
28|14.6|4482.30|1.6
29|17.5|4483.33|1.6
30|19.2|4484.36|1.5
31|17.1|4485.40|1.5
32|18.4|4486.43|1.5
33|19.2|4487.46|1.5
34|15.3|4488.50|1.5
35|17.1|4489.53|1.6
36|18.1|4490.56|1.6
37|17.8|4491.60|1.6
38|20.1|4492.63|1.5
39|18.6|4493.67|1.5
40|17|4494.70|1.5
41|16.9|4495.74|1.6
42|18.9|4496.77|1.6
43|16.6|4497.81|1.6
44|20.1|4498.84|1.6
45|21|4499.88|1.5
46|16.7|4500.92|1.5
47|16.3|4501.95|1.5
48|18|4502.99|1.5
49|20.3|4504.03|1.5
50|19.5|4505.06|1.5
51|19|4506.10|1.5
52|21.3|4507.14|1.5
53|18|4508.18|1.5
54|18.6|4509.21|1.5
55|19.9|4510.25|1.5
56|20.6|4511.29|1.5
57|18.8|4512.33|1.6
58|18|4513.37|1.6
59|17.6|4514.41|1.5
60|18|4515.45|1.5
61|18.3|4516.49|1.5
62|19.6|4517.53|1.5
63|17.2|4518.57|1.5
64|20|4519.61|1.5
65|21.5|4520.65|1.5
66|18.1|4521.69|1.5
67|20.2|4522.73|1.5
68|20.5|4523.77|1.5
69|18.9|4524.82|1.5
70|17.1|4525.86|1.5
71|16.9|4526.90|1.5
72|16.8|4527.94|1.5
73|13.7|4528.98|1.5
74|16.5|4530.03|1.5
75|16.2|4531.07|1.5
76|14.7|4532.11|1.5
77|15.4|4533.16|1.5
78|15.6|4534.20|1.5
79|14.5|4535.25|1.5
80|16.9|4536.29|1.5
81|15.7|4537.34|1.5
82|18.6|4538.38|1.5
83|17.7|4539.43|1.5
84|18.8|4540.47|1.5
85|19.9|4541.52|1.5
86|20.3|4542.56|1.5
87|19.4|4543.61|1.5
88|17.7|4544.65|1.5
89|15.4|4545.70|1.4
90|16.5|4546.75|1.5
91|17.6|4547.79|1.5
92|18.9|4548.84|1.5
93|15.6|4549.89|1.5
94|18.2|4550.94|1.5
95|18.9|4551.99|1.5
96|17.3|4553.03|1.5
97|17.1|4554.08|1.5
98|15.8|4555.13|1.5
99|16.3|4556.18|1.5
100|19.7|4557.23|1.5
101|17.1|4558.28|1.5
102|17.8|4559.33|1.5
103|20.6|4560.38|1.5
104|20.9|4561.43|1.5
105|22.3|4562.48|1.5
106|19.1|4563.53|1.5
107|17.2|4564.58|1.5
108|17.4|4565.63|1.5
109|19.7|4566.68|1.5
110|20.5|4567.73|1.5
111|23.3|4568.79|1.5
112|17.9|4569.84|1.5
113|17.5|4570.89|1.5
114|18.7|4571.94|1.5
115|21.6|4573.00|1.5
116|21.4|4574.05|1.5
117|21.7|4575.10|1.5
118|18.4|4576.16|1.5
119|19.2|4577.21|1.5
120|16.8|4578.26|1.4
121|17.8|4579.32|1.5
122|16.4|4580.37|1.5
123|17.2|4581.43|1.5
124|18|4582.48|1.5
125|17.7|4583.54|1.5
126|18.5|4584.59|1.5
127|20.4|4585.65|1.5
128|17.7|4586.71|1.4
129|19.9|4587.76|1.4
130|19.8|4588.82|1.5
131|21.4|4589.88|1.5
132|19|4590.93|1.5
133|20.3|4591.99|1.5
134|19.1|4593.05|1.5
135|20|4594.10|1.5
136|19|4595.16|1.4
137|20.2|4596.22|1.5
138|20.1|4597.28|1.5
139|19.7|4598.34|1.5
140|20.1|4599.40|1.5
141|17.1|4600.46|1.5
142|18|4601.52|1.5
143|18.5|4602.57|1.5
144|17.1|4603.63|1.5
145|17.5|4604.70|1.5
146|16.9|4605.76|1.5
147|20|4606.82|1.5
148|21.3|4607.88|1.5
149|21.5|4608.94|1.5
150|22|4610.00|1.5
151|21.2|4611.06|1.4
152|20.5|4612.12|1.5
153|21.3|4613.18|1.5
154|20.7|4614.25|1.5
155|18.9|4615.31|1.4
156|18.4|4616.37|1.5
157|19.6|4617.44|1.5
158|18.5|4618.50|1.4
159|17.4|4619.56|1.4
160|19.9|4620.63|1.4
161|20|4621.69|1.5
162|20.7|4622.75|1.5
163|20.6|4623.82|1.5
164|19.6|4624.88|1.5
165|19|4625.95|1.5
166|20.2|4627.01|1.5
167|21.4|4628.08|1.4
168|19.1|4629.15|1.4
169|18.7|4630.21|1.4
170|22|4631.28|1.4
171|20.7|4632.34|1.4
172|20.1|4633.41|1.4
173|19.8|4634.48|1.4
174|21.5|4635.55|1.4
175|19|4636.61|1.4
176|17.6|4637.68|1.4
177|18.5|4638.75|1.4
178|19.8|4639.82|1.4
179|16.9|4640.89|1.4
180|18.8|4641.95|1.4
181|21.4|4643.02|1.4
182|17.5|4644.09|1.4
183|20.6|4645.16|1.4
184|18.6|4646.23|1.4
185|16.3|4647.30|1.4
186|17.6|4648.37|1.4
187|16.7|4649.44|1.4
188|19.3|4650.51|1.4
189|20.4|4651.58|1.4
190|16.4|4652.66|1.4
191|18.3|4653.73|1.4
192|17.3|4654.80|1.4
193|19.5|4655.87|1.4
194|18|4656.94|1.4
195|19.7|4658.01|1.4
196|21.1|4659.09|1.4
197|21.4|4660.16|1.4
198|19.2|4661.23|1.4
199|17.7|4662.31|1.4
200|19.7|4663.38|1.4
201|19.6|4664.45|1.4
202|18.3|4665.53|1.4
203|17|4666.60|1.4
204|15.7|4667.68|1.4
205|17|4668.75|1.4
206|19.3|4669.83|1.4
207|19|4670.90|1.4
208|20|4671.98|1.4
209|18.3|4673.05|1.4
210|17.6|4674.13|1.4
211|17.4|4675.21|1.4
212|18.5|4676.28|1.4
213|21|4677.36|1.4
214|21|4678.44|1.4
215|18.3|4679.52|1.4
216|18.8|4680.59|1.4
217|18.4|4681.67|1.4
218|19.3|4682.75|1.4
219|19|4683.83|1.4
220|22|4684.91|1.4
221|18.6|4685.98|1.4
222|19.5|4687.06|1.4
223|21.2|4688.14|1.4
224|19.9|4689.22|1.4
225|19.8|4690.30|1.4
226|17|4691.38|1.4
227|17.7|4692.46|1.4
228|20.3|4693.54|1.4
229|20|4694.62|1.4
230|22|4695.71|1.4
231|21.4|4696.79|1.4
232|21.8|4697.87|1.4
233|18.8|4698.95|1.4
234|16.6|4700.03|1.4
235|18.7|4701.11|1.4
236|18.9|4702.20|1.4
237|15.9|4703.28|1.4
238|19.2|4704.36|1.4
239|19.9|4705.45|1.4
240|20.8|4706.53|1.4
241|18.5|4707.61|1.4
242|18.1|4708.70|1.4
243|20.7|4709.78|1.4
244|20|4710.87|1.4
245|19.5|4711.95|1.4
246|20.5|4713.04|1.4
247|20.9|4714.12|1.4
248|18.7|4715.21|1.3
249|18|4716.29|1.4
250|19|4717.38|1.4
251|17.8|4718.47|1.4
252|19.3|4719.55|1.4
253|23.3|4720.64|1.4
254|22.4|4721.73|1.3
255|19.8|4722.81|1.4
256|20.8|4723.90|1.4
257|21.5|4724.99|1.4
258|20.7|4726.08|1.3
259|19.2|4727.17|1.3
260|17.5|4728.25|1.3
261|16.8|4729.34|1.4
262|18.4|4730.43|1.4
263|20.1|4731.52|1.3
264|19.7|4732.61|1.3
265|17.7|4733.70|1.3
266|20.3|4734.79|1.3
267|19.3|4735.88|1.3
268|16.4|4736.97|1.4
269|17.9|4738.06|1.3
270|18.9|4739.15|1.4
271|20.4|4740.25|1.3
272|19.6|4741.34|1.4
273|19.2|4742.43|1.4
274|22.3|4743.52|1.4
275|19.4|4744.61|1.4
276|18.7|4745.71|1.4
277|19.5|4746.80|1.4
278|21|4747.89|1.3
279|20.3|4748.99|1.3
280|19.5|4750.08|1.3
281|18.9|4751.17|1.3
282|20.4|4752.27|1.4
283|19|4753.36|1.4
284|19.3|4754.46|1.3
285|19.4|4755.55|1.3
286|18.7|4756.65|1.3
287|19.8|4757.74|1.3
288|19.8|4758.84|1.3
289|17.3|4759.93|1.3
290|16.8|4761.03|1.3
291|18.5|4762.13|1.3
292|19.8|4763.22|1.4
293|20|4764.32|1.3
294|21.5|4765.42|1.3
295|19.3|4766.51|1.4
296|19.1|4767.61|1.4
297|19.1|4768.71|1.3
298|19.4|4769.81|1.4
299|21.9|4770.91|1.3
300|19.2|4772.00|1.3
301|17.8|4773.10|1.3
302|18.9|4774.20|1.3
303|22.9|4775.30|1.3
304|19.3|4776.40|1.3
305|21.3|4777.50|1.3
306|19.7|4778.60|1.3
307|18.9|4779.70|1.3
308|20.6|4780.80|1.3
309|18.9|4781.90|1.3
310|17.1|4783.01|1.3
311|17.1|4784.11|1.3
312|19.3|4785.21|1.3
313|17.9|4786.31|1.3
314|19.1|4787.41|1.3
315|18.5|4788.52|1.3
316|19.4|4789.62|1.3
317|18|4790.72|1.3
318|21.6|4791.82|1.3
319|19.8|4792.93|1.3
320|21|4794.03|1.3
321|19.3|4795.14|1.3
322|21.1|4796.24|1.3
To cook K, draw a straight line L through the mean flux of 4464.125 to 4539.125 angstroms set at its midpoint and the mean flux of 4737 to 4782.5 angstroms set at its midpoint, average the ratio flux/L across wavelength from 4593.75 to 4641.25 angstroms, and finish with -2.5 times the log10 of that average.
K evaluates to -0.054 mag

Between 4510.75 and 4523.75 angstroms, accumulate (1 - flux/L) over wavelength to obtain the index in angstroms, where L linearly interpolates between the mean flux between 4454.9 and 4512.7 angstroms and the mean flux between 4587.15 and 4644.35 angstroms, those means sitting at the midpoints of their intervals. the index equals -0.6 angstroms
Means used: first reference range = 17.7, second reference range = 19.6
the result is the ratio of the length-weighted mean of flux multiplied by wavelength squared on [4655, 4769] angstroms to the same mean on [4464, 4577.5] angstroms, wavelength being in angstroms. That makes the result 1.2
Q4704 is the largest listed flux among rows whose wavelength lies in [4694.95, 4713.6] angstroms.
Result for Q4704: 22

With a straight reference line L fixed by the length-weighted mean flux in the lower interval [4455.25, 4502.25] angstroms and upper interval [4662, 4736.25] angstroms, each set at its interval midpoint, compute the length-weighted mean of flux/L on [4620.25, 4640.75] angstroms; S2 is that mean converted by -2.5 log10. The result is -0.07 mag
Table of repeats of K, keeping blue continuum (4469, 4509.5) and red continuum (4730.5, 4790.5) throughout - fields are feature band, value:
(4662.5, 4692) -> 0.00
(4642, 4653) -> 0.02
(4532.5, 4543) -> 0.06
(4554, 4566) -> -0.01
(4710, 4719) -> -0.01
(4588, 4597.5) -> -0.07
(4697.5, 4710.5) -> 0.01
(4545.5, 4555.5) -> 0.07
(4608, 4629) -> -0.08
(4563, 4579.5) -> -0.05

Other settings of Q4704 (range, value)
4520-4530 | 21.5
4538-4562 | 20.9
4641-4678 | 21.4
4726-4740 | 20.7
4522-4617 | 23.3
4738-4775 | 22.3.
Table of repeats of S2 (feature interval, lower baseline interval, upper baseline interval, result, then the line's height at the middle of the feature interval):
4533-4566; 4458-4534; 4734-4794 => 0.017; 18.1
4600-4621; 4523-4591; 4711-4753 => -0.040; 18.6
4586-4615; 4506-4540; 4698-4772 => -0.068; 18.4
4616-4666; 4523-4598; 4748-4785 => -0.026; 18.7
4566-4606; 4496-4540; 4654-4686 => -0.036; 18.4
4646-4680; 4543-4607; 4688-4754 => 0.033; 19.2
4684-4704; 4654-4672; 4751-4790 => -0.031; 18.9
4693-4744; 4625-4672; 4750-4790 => -0.020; 19.2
